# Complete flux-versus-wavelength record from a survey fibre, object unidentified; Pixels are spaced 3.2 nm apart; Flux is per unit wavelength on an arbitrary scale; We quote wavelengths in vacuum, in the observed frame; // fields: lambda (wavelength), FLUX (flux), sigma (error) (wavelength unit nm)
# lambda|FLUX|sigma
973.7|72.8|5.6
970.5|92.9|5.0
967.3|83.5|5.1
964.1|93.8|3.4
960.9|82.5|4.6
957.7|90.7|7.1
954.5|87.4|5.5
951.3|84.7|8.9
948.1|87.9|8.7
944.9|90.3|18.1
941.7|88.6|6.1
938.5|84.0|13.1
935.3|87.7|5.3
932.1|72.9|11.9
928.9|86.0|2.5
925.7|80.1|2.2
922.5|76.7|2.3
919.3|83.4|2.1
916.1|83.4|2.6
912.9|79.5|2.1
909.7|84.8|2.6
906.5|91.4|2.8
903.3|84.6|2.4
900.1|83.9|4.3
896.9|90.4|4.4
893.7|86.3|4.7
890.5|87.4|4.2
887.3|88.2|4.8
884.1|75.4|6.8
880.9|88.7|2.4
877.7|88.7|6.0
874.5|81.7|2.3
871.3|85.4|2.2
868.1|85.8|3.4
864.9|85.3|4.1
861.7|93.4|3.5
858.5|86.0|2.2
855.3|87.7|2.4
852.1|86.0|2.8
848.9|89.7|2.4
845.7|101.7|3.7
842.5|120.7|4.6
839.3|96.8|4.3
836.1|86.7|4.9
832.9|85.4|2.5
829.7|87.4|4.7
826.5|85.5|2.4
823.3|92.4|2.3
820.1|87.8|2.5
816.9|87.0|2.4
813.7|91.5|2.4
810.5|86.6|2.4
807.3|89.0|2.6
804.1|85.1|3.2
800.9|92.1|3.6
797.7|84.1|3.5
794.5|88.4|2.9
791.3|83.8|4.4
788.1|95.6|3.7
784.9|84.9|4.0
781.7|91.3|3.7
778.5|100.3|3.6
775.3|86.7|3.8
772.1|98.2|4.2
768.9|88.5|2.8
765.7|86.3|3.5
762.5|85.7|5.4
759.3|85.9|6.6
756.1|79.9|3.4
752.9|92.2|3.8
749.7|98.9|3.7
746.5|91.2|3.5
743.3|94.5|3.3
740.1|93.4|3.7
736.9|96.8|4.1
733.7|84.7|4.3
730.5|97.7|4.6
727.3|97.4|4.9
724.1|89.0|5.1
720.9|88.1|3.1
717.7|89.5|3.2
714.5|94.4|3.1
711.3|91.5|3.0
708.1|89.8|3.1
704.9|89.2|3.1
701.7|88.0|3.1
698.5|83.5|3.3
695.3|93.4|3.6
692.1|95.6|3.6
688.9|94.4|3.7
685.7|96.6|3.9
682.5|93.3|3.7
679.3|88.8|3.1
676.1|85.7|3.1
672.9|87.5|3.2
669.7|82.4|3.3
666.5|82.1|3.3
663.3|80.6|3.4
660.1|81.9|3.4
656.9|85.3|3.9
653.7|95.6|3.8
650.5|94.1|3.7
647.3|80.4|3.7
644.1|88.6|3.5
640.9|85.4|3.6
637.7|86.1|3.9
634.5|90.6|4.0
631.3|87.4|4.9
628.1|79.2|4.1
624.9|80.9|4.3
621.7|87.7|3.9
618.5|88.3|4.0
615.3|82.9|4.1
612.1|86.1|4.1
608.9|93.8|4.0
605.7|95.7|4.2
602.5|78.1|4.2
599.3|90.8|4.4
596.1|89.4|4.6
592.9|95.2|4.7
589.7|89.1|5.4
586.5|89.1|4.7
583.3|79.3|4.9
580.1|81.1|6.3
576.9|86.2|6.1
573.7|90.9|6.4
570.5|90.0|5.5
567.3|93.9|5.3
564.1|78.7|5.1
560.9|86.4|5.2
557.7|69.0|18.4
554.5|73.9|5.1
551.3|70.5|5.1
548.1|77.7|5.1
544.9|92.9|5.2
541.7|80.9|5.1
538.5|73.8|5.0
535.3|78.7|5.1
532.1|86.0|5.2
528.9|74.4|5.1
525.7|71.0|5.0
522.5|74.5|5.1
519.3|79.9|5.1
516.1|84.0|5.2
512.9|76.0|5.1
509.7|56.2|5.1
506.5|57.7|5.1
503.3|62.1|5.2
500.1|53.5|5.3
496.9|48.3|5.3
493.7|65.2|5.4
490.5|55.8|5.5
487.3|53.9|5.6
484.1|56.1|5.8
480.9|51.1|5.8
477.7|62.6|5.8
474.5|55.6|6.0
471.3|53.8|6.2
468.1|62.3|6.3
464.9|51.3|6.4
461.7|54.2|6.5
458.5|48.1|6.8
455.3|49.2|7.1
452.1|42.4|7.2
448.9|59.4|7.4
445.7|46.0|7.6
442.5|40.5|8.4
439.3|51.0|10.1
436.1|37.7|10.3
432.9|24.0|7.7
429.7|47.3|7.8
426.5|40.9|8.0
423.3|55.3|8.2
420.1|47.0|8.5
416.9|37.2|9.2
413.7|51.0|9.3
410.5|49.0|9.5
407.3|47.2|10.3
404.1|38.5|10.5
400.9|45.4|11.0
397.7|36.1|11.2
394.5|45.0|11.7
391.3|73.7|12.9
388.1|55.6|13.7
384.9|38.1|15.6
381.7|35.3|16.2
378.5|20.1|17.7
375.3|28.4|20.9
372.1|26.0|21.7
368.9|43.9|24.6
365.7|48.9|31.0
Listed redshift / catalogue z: 0.28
